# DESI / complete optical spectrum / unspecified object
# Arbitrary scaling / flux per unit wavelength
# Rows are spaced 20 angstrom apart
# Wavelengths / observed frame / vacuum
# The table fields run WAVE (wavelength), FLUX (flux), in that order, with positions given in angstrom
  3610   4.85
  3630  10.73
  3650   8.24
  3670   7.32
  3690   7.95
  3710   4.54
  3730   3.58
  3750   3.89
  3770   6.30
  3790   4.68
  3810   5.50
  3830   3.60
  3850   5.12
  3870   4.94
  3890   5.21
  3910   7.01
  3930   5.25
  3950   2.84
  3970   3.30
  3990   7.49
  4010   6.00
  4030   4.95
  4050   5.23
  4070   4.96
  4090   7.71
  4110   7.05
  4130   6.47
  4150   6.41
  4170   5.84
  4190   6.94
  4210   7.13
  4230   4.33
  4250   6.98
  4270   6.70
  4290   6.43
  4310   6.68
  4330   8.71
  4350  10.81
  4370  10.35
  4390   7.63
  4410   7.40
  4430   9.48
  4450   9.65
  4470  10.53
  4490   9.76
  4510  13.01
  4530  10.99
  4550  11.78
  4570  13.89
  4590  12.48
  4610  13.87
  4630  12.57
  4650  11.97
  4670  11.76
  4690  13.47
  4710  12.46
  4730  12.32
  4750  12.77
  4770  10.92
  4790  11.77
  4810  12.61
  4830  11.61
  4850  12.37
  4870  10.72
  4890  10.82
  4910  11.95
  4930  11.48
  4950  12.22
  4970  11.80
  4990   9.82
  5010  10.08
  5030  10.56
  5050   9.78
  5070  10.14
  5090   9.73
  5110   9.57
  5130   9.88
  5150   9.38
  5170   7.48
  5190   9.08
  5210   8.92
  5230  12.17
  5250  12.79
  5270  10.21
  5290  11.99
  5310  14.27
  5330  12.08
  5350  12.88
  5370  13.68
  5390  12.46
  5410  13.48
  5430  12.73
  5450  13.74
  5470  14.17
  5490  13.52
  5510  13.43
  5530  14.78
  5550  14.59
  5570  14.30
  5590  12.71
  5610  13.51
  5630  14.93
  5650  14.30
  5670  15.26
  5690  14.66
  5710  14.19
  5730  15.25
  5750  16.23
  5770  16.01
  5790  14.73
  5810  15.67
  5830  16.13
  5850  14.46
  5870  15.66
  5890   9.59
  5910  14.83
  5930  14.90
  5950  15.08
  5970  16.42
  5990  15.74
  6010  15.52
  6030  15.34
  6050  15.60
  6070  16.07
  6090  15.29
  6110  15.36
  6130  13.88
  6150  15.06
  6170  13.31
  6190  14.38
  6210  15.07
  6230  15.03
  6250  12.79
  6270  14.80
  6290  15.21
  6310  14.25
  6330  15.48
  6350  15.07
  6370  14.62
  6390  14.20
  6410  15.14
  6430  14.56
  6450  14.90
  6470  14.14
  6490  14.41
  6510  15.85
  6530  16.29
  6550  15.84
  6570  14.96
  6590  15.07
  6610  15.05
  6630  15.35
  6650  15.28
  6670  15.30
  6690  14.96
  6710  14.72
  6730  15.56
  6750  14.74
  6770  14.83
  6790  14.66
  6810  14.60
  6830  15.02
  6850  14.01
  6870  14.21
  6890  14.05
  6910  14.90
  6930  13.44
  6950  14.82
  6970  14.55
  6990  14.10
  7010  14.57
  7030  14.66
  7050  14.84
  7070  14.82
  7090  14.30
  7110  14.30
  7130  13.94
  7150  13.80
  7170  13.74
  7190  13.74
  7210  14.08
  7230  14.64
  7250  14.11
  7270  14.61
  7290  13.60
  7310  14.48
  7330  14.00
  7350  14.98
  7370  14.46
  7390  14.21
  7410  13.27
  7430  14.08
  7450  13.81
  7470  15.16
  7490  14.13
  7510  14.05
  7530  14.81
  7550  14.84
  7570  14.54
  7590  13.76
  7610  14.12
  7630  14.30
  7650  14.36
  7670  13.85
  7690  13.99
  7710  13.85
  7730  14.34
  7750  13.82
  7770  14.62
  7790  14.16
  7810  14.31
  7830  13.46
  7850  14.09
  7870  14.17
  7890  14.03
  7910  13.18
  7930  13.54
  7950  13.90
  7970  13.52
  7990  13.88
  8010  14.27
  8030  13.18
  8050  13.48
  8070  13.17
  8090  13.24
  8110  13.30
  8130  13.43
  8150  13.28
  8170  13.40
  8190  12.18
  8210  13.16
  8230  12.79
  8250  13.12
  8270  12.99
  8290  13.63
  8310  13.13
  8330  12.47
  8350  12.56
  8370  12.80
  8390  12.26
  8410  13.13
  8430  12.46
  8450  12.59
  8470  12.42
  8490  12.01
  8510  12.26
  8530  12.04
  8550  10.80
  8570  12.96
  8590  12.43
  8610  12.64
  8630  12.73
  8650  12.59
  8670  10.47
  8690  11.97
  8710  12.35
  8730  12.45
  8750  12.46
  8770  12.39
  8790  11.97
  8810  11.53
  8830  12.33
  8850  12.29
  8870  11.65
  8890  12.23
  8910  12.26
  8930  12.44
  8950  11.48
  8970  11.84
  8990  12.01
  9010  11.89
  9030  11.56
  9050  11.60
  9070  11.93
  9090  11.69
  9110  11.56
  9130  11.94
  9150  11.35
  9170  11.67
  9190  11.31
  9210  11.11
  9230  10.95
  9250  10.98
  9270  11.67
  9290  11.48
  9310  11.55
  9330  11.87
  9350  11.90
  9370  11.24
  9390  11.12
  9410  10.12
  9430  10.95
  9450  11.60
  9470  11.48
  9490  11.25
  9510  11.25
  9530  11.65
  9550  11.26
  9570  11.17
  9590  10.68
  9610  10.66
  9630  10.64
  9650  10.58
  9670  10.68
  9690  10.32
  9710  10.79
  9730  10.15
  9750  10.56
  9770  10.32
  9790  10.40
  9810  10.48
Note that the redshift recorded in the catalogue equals 0.00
